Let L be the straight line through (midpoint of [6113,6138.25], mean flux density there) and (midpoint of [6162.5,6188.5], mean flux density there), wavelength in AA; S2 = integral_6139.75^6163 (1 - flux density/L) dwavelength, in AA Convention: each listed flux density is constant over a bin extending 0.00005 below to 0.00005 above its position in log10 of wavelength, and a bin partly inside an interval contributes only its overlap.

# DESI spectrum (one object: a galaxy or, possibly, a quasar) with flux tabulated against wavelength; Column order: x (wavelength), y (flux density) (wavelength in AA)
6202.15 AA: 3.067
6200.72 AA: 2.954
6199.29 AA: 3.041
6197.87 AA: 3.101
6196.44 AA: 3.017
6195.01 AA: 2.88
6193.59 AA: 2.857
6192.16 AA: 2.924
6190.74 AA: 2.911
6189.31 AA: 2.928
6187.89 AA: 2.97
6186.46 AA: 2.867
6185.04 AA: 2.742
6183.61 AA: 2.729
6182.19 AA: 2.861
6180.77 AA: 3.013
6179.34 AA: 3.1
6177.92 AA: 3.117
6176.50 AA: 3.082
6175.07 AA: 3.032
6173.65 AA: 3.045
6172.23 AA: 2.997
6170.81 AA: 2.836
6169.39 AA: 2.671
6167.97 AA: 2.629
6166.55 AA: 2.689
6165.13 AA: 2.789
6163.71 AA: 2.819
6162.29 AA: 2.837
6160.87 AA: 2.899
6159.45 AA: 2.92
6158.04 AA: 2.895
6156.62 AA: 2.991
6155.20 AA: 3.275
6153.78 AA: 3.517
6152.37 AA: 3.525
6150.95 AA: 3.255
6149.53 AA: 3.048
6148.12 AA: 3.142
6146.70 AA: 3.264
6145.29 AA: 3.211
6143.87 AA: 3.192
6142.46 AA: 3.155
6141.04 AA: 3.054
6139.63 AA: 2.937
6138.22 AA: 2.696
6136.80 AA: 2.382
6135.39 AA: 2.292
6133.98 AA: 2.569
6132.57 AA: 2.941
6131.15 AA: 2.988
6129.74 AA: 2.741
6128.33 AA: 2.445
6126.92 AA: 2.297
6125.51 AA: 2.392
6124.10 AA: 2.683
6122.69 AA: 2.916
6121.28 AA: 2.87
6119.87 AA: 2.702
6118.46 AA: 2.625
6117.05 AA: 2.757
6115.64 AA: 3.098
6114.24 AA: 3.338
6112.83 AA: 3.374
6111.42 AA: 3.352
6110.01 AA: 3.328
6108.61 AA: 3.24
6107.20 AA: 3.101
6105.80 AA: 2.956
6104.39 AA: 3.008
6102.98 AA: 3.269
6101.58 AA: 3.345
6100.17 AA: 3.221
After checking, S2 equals -2.7 AA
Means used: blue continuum 2.72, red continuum 2.89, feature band 3.13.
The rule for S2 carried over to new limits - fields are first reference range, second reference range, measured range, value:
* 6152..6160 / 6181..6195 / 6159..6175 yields 1.23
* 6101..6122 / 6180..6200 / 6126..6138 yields 1.82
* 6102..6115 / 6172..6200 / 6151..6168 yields 0.25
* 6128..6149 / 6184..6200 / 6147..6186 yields -1.06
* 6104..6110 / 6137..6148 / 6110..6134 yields 1.81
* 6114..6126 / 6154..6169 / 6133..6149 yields -0.29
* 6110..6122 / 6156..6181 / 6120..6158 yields 0.80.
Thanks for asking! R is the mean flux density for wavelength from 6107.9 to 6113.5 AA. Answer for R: 3.32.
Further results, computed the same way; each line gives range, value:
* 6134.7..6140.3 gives 2.58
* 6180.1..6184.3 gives 2.87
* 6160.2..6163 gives 2.87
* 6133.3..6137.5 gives 2.42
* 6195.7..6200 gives 3.05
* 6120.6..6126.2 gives 2.72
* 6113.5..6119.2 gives 2.96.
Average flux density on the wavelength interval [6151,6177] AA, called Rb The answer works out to 2.98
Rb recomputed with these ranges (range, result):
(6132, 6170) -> 2.95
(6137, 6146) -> 3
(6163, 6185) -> 2.89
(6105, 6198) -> 2.94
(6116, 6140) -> 2.66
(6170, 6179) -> 3.02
